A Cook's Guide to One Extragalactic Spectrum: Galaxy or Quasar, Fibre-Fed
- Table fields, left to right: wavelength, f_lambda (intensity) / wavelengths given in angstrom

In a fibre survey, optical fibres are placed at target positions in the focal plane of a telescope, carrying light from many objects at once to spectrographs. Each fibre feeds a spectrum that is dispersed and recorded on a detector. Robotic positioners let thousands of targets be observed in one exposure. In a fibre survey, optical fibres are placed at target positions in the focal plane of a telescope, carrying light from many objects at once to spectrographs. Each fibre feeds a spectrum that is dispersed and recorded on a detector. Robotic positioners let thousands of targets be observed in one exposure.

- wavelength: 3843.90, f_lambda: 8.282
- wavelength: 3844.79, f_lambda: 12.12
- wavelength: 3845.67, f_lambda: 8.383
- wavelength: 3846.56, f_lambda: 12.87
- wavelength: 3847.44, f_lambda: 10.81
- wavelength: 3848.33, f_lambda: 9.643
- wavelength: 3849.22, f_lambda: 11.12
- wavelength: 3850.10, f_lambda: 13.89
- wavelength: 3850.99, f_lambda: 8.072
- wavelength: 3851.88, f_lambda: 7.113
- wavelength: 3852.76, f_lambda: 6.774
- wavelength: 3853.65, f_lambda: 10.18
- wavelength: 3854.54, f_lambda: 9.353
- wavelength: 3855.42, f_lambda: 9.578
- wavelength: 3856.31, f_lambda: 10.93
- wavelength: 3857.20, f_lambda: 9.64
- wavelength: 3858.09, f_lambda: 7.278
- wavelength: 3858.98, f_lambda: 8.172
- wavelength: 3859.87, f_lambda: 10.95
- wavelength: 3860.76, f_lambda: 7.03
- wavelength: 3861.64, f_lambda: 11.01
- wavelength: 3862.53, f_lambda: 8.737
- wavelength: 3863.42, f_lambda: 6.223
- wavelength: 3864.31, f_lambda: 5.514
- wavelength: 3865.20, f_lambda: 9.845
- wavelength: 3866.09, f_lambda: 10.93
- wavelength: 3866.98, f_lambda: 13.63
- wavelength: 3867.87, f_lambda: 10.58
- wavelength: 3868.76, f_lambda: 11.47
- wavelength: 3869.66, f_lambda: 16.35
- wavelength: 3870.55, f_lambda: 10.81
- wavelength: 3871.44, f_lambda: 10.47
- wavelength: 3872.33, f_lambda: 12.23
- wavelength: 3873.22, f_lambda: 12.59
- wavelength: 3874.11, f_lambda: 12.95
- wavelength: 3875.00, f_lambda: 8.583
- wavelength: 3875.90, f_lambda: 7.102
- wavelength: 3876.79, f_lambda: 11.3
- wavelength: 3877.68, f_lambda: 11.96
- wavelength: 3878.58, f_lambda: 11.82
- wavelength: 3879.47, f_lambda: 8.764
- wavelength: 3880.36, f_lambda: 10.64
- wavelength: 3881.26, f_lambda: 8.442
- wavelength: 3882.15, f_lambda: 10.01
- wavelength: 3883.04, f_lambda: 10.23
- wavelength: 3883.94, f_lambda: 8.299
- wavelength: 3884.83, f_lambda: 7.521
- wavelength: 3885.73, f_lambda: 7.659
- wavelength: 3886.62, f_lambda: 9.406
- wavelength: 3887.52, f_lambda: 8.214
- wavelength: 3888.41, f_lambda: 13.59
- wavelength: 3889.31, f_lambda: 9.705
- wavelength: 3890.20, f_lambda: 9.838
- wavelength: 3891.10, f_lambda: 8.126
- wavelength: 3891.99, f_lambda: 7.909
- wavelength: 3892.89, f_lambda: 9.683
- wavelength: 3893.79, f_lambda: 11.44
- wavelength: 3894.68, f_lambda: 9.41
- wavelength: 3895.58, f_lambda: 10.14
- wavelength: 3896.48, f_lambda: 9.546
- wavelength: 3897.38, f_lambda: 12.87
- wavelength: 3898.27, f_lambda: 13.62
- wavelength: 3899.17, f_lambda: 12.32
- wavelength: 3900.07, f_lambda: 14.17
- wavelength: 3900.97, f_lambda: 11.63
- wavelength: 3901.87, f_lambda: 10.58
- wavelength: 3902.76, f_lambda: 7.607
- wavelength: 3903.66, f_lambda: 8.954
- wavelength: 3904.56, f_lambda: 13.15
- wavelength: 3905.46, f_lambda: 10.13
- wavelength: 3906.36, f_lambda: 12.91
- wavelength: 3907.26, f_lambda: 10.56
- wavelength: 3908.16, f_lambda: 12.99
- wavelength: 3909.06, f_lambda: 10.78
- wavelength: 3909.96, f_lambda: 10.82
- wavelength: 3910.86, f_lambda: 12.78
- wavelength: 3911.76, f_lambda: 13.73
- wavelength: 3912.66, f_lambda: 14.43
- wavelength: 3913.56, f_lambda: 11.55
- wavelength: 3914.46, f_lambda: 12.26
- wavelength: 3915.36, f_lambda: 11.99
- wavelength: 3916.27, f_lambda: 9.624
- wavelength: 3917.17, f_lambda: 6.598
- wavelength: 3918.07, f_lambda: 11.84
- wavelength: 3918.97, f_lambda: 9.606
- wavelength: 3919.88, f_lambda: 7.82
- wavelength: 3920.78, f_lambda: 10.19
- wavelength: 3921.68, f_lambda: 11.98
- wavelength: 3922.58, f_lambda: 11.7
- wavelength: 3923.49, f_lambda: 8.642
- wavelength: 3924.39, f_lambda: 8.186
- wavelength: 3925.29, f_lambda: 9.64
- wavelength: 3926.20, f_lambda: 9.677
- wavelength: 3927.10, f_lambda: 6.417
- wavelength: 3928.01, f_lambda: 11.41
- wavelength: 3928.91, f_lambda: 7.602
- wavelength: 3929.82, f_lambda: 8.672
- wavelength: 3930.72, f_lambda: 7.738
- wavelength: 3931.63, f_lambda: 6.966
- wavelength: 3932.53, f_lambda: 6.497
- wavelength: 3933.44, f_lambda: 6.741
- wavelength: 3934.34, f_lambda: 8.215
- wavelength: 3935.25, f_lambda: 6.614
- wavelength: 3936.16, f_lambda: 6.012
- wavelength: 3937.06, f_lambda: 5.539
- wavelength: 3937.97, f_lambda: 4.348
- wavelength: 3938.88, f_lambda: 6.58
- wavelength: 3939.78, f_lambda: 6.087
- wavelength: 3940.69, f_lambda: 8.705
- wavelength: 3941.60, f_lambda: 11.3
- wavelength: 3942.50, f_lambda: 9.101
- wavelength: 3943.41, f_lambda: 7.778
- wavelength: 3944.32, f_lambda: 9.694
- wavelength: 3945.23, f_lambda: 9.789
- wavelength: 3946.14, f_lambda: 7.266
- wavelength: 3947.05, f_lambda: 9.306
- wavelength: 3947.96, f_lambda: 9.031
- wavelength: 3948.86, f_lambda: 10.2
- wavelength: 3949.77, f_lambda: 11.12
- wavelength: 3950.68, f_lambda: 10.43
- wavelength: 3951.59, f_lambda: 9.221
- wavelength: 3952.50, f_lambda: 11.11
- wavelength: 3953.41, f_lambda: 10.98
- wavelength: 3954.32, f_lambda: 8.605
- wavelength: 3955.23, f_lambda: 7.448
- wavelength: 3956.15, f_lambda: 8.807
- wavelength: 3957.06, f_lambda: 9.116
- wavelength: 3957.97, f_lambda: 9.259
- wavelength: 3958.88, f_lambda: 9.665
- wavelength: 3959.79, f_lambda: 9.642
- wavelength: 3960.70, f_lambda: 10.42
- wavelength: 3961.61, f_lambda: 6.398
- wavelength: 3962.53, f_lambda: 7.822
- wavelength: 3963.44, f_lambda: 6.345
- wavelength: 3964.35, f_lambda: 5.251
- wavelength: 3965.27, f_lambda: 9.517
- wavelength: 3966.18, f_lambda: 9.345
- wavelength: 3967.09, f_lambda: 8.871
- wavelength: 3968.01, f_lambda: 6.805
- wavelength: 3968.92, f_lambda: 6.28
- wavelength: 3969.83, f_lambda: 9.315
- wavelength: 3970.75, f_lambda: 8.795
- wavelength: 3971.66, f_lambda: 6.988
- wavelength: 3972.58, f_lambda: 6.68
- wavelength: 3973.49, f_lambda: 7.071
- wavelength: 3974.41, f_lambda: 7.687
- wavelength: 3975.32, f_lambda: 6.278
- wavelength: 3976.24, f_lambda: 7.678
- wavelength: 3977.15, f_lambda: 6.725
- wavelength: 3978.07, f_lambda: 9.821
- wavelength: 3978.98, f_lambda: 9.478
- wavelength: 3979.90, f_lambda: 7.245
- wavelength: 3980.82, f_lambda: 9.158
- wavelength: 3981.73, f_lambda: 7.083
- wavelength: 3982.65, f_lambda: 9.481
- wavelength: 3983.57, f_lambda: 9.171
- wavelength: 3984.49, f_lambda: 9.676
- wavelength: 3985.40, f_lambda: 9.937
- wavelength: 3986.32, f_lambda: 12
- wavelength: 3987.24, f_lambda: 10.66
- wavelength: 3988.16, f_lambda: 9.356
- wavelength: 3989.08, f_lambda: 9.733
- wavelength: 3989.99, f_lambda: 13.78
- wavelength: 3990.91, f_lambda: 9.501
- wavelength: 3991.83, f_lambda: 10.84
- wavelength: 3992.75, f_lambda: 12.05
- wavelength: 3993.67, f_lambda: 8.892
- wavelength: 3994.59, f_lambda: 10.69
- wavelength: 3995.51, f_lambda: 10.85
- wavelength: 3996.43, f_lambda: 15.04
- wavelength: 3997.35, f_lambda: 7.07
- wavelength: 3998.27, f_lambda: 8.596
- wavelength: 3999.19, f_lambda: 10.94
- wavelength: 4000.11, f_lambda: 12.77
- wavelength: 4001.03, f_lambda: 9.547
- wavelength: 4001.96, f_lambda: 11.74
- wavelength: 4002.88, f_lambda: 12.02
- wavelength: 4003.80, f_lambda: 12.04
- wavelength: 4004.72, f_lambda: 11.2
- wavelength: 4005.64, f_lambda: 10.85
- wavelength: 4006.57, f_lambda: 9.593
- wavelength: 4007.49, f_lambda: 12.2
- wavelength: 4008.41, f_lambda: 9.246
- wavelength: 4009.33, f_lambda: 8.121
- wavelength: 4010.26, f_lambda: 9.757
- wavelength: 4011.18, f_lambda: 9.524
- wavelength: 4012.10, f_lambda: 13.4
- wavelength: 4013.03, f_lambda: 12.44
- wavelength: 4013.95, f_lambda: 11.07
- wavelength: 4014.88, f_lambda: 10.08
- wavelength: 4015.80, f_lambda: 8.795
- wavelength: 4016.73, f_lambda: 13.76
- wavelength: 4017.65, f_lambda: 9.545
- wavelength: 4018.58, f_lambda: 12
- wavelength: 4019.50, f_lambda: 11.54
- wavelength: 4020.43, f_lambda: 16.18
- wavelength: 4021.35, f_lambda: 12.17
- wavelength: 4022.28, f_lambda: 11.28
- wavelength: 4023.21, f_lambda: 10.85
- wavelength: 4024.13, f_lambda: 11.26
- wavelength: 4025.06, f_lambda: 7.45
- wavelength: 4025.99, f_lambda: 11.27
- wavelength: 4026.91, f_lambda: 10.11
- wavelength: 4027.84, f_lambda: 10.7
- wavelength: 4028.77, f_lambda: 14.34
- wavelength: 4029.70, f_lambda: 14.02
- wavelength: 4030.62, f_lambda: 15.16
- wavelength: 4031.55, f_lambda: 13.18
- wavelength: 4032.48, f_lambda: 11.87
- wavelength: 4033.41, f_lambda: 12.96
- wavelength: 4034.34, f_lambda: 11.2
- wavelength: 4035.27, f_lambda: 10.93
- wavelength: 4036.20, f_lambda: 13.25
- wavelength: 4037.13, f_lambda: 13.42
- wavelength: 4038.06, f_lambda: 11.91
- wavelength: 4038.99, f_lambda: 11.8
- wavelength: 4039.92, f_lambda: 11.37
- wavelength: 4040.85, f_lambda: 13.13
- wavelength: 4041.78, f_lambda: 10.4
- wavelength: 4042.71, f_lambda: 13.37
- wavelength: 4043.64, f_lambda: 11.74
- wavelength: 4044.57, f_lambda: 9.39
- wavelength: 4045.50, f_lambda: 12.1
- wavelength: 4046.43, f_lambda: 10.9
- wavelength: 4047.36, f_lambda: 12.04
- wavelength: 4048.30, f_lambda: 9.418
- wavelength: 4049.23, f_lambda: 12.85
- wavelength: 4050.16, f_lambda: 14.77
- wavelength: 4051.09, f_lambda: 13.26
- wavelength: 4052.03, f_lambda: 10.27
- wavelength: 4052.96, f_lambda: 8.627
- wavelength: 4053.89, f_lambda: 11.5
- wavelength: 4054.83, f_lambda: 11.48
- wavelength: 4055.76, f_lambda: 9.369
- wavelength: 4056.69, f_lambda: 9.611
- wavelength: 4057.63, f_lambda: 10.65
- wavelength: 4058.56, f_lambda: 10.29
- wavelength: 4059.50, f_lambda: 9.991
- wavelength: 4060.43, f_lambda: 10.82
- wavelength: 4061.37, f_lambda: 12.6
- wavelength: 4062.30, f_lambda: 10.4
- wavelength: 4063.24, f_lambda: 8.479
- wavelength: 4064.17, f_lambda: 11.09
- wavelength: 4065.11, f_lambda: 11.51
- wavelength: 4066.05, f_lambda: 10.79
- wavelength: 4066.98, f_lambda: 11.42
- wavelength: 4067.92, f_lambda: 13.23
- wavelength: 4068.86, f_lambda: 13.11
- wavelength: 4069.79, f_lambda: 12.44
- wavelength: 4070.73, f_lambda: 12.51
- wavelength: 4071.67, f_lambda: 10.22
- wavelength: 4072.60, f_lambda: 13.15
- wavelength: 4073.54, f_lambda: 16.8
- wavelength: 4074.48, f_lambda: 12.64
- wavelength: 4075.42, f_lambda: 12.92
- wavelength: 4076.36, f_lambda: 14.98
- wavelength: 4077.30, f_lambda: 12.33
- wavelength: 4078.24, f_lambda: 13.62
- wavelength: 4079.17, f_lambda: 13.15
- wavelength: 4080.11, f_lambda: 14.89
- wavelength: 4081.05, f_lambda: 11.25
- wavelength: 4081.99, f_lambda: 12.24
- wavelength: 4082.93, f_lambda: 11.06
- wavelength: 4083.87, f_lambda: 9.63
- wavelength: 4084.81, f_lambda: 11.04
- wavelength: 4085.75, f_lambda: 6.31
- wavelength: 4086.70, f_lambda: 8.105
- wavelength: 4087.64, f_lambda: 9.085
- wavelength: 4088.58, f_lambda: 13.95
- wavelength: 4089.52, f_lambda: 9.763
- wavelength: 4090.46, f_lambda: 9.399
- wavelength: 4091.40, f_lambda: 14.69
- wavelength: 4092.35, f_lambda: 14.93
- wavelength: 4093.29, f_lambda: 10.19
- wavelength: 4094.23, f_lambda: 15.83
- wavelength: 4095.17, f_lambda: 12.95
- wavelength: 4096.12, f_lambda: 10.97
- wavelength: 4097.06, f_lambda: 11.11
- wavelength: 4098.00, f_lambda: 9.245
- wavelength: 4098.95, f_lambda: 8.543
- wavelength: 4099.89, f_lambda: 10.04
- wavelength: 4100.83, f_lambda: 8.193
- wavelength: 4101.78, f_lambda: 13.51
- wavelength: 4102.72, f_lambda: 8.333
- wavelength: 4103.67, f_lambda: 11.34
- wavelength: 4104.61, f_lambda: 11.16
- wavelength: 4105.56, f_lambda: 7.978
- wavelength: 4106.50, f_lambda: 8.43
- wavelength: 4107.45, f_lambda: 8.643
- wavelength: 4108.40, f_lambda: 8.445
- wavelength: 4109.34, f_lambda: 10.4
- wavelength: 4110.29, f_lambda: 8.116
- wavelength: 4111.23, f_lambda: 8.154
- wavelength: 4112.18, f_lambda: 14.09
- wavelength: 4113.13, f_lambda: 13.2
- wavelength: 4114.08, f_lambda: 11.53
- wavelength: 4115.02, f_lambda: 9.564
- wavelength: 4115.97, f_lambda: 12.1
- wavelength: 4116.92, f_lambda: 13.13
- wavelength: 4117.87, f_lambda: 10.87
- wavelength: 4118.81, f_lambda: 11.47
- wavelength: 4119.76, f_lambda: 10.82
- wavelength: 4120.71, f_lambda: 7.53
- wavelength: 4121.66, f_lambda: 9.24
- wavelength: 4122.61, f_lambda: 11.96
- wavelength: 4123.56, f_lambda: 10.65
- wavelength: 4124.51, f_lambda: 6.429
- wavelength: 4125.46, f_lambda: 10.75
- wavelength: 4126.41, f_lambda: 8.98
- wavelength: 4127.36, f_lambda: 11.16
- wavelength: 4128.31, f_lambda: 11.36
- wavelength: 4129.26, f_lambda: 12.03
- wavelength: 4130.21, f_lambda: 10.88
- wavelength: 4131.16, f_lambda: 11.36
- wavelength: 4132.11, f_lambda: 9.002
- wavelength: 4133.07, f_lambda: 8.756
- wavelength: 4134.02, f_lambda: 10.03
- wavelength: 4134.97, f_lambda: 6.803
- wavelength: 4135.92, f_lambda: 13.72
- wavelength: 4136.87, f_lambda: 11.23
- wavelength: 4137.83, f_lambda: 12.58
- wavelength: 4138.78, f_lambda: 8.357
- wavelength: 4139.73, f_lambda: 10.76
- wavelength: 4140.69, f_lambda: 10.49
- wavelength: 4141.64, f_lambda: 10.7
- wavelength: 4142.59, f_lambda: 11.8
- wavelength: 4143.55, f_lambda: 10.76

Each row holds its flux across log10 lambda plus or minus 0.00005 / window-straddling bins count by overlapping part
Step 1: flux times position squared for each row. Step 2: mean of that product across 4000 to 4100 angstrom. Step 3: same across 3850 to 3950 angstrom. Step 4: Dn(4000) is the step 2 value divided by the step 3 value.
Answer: 1.28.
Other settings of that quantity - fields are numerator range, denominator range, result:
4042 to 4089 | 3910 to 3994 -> 1.36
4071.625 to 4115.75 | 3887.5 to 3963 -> 1.26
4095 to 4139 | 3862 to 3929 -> 1.10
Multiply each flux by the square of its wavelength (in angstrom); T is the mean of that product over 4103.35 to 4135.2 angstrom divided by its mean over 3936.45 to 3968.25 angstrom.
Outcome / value 1.3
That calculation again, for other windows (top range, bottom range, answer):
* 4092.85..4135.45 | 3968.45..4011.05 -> 1.14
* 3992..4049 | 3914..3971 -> 1.36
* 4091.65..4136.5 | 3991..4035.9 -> 0.98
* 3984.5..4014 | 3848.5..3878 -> 1.15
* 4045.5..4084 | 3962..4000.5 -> 1.35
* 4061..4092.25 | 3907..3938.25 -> 1.35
